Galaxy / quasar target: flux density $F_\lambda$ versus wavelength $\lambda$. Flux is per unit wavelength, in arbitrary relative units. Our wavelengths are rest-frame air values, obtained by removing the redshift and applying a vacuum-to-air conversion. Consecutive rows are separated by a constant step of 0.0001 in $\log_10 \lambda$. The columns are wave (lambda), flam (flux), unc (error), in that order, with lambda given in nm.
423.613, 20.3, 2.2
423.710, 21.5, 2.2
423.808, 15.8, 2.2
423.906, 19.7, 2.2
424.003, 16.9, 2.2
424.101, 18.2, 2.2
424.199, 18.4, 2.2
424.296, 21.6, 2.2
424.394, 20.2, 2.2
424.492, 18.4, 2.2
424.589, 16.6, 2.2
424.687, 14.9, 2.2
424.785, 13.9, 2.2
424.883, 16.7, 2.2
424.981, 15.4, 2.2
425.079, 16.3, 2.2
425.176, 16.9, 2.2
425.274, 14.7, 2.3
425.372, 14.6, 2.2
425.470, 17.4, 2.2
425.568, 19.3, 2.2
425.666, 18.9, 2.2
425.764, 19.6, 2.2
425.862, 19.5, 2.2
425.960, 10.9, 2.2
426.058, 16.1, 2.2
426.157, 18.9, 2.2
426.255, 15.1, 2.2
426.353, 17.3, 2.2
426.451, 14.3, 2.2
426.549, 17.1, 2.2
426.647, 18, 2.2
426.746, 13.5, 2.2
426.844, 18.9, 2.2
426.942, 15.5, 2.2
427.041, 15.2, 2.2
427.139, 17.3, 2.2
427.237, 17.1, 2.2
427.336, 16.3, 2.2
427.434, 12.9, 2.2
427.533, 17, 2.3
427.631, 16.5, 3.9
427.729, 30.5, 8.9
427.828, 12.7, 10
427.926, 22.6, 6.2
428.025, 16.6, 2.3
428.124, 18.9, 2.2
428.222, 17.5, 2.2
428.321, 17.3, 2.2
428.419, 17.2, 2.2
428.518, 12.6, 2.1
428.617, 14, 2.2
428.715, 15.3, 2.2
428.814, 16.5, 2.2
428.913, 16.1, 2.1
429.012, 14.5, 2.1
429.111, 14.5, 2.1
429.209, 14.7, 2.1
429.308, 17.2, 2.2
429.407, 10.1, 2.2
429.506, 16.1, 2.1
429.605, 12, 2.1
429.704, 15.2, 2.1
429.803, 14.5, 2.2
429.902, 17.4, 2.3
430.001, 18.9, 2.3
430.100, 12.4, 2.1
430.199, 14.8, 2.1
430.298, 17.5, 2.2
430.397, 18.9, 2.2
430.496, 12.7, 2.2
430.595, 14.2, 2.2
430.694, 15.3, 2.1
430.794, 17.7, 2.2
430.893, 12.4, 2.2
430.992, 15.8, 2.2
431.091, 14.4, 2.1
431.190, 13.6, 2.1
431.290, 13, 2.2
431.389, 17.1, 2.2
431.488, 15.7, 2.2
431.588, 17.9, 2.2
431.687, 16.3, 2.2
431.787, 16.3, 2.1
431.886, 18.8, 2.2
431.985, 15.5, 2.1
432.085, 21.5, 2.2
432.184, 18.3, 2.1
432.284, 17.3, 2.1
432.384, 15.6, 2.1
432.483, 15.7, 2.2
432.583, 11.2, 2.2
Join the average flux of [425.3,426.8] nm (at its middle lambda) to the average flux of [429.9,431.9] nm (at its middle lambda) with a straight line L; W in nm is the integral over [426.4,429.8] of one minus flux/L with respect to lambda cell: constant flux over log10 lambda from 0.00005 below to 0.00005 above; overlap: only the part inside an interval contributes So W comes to 0.01 nm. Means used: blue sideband 16.7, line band 16.2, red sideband 15.7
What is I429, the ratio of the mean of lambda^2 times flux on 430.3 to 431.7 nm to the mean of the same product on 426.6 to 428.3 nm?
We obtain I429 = 0.90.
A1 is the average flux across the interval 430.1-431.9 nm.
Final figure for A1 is 15.5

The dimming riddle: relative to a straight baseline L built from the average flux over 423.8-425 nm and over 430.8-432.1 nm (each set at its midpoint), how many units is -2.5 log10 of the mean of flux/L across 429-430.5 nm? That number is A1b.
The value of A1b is 0.08 mag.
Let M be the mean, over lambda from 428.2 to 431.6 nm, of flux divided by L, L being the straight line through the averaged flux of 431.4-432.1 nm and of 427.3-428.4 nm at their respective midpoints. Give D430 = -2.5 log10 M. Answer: 0.158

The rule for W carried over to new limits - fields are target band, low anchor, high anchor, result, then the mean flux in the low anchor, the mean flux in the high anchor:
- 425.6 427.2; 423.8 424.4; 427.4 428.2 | 0.17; 18.8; 18.5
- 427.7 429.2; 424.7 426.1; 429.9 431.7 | -0.09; 16.4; 15.5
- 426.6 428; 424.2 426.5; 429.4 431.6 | -0.10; 16.9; 15.2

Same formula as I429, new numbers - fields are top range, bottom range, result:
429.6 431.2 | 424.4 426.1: 0.94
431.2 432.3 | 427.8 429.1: 1.06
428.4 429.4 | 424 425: 0.88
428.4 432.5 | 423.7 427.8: 0.93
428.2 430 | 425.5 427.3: 0.92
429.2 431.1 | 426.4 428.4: 0.89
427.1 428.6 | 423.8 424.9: 1.00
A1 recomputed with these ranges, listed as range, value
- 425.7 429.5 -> 16.5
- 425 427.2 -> 16.6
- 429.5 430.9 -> 15.4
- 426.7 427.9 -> 17.1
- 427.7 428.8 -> 17.5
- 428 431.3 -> 15.3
